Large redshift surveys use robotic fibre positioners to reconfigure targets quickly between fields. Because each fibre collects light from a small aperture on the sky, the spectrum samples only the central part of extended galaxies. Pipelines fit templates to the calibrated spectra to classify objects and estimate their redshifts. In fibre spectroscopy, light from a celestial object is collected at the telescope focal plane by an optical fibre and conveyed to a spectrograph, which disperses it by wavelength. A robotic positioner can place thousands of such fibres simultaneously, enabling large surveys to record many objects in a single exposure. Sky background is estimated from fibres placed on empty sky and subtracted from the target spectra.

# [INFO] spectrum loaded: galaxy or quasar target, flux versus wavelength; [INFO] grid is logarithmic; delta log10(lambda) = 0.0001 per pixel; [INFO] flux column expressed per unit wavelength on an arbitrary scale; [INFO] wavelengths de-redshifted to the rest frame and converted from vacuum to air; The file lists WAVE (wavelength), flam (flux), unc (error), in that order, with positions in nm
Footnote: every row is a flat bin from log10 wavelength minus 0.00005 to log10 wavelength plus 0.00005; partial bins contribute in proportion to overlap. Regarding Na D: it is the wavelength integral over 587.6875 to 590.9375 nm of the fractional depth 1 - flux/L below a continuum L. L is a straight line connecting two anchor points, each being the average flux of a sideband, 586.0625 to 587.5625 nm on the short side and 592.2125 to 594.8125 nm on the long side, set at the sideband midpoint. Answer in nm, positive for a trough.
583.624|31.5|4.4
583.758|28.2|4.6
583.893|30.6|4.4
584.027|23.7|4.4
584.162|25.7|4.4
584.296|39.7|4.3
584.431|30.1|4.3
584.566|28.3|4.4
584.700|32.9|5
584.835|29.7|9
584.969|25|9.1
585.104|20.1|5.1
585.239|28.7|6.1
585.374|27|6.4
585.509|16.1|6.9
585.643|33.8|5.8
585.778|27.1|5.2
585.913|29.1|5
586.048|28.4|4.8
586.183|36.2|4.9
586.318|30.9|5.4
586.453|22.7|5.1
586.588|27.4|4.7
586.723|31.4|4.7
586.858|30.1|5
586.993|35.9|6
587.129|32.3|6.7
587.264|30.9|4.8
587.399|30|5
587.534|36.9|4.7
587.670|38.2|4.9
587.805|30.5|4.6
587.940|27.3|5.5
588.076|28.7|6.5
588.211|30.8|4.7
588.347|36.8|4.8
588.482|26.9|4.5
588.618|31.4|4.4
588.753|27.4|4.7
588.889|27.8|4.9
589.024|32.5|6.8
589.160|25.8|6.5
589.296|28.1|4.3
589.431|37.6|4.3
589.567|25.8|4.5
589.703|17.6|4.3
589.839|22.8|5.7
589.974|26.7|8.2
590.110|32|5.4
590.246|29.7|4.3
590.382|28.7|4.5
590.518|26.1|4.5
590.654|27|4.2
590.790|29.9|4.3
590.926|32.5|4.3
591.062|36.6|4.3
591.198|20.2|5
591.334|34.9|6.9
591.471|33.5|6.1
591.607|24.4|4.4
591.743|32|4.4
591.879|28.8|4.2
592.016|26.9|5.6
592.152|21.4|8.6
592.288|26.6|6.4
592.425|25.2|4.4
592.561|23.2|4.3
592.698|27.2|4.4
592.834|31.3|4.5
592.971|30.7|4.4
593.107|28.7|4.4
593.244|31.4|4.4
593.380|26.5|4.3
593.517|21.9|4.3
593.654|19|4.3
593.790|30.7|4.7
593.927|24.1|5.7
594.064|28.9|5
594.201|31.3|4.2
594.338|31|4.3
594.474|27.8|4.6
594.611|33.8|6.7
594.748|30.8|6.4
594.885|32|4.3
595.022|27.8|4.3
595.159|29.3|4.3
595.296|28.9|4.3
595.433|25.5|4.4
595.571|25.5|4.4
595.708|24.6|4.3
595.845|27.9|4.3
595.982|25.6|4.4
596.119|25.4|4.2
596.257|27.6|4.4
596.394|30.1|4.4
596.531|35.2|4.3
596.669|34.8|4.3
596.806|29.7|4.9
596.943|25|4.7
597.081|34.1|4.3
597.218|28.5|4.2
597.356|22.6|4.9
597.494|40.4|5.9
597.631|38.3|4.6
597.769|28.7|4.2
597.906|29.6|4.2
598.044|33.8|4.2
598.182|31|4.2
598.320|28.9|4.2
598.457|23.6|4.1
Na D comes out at 0.11 nm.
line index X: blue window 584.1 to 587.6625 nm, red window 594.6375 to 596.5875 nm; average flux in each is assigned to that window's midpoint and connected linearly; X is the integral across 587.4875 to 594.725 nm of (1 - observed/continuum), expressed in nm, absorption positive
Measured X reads 0.06 nm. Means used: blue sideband 29.6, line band 28.7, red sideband 28.4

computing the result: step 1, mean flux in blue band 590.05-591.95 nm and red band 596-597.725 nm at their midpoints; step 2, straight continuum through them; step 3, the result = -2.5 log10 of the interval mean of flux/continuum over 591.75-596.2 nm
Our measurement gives 0.10 mag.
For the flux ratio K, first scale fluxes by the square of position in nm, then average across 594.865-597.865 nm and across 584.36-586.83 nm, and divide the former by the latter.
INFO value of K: 1.09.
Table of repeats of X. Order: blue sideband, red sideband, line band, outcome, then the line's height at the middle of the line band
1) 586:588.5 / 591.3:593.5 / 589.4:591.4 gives 0.062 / 29.3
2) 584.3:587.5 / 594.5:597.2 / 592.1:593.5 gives 0.098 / 29.1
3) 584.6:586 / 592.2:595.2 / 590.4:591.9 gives -0.100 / 27.8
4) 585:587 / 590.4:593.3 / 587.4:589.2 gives -0.171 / 28.2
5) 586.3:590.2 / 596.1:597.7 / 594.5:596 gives 0.119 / 30.9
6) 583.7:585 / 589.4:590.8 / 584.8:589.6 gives -0.212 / 28.4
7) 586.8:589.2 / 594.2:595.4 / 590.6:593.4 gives 0.183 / 30.6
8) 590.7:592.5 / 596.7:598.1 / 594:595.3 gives -0.011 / 30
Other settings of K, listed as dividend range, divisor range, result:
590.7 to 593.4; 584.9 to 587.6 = 1.01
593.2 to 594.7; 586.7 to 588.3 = 0.89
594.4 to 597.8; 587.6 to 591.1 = 1.03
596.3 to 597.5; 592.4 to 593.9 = 1.15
